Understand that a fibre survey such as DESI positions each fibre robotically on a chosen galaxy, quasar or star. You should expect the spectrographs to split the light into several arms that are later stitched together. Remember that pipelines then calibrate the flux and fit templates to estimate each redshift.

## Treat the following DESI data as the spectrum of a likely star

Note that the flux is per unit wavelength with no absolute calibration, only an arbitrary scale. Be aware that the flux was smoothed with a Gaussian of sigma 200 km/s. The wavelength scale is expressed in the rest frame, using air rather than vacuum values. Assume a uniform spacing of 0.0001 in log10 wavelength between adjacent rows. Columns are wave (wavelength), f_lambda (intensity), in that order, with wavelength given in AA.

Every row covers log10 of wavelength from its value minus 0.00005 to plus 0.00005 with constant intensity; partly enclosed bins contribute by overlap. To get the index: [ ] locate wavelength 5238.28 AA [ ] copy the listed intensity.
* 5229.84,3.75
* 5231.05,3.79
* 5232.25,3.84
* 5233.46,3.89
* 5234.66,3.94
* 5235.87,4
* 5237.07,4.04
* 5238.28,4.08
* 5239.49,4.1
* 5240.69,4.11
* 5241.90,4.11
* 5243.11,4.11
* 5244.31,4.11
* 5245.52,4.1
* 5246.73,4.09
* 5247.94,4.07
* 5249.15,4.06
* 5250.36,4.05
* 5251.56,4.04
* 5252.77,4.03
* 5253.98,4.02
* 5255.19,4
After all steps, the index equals 4.08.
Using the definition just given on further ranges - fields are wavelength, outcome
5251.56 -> 4.04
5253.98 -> 4.02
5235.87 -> 4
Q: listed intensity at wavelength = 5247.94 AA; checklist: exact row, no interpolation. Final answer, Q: 4.07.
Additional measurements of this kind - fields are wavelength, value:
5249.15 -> 4.06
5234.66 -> 3.94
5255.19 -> 4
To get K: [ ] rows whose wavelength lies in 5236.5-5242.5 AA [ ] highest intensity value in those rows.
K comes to 4.11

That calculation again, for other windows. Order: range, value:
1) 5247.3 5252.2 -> 4.07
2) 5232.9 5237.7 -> 4.04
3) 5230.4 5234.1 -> 3.89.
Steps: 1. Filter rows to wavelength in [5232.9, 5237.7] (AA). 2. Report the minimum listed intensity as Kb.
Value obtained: 3.89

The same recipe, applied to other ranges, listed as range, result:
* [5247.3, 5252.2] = 4.04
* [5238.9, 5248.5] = 4.07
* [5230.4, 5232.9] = 3.79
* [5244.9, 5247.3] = 4.09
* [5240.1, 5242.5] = 4.11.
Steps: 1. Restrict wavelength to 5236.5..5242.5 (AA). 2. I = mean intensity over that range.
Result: 4.09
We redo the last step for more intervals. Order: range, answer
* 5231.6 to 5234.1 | 3.87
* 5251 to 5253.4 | 4.03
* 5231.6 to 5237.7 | 3.94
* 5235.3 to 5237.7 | 4.02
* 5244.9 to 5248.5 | 4.08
